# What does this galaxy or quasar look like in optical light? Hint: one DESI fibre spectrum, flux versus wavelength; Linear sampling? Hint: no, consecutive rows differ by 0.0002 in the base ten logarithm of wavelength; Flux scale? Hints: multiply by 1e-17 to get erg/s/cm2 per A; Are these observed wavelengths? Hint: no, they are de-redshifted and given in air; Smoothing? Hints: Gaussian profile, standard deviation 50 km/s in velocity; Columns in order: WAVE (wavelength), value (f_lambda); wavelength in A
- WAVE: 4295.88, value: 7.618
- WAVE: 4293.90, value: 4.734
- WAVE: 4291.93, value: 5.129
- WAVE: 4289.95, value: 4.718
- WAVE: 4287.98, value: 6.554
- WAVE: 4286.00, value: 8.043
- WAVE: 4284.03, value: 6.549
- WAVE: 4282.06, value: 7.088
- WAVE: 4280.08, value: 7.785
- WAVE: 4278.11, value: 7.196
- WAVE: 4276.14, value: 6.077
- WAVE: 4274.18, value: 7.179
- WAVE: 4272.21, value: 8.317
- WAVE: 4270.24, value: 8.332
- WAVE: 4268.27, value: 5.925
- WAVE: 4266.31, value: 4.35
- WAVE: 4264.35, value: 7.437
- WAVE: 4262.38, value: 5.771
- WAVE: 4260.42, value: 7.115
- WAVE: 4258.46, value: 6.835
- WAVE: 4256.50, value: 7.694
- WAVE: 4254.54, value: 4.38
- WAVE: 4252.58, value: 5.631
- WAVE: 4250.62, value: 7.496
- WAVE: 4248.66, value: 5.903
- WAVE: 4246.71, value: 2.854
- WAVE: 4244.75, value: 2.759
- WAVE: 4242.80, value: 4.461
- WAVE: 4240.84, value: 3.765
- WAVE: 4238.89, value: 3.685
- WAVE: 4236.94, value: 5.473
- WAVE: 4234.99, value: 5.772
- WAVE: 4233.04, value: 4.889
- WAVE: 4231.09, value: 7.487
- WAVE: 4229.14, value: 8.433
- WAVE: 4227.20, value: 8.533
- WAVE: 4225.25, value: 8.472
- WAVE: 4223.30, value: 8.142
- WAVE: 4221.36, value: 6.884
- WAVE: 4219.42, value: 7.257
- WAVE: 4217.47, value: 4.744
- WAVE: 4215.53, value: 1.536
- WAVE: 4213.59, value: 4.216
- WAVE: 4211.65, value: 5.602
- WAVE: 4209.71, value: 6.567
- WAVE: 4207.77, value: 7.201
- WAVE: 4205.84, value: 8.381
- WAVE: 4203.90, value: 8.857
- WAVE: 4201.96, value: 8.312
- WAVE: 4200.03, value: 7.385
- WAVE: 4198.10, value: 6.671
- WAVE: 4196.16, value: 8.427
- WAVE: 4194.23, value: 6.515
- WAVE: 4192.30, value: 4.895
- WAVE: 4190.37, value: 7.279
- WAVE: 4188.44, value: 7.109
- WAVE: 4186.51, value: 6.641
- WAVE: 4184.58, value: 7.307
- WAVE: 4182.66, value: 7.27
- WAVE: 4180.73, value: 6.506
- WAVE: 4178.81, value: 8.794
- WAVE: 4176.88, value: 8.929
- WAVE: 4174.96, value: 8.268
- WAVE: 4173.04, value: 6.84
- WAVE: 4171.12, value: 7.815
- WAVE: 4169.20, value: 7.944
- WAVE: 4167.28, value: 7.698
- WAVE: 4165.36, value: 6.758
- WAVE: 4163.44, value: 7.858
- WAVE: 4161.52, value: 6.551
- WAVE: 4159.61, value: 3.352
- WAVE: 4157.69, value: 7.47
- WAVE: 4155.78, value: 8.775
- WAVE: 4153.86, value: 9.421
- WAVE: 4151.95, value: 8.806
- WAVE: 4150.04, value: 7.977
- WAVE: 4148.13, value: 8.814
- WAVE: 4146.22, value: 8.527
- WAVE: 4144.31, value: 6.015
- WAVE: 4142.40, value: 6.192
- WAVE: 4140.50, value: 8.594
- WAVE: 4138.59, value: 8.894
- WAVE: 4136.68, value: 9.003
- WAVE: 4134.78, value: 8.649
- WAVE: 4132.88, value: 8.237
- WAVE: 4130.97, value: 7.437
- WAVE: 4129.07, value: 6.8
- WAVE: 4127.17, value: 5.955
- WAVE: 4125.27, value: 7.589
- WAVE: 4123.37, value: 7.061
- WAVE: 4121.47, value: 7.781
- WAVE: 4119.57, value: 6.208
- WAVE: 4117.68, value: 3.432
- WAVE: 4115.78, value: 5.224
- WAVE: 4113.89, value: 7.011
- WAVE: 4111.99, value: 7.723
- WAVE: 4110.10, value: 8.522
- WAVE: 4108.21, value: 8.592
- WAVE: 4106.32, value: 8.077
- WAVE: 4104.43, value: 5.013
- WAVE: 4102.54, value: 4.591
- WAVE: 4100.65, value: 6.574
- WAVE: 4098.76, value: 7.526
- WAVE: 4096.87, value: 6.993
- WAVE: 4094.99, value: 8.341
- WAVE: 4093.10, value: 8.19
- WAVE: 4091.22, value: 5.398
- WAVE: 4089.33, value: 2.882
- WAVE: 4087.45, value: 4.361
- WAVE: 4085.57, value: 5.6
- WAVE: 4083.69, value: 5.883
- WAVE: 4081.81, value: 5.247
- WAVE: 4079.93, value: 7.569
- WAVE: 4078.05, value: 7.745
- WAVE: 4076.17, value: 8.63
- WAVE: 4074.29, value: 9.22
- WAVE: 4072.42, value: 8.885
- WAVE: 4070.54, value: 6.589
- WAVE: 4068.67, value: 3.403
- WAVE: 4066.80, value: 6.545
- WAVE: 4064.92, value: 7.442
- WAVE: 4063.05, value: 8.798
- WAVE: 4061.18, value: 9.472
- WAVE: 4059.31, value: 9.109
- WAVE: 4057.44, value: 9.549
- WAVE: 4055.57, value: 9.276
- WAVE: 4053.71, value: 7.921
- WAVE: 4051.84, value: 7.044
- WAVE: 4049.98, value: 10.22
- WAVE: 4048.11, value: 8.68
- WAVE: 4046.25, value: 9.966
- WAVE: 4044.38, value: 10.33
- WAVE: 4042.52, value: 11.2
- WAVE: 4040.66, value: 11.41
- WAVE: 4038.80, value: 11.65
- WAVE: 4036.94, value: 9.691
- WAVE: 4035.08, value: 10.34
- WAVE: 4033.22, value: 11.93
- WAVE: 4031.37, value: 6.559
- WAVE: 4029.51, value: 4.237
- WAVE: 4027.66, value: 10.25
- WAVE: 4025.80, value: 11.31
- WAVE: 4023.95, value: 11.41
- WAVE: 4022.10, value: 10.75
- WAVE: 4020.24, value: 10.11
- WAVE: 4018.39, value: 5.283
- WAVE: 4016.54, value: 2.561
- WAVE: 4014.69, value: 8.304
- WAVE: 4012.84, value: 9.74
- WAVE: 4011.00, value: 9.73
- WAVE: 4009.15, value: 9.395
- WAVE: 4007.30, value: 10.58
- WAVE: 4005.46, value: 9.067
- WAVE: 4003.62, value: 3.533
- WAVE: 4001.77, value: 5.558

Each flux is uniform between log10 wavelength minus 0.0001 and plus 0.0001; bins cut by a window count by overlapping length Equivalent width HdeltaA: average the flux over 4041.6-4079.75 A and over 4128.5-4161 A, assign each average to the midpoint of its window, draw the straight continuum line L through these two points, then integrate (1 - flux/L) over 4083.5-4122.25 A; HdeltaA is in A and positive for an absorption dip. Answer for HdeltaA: 8.4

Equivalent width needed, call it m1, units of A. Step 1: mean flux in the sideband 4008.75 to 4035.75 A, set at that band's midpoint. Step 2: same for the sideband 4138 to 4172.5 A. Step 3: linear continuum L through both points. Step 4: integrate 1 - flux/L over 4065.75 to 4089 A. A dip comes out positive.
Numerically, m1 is 4.91 A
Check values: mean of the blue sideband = 8.77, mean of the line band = 6.54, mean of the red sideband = 7.61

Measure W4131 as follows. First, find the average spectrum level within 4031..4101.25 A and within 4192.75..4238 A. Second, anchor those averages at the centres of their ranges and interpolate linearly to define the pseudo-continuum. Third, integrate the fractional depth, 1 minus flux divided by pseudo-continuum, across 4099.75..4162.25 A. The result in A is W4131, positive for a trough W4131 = 2.0 A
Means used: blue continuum 8.07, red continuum 6.74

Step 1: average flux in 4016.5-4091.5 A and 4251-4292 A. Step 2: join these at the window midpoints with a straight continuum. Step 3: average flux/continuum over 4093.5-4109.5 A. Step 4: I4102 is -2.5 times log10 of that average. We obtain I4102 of 0.124 mag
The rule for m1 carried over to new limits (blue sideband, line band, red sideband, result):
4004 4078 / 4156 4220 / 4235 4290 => 1.03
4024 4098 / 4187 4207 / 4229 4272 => -2.93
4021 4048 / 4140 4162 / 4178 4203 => 0.97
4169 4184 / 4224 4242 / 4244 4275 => 1.09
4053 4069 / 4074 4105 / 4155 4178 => 5.88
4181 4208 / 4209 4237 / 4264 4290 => 3.34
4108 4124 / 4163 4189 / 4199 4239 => -3.40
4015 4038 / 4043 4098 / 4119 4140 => 4.58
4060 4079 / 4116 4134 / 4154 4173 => 1.76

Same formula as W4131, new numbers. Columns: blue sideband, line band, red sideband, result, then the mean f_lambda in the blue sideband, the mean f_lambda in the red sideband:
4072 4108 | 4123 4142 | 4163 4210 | -2.1 A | 6.68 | 7.46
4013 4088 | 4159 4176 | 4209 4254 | -1.2 A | 8.39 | 5.66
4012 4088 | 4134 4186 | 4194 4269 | -4.8 A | 8.41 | 6.2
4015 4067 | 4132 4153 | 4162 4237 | -1.1 A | 9.06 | 7.03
